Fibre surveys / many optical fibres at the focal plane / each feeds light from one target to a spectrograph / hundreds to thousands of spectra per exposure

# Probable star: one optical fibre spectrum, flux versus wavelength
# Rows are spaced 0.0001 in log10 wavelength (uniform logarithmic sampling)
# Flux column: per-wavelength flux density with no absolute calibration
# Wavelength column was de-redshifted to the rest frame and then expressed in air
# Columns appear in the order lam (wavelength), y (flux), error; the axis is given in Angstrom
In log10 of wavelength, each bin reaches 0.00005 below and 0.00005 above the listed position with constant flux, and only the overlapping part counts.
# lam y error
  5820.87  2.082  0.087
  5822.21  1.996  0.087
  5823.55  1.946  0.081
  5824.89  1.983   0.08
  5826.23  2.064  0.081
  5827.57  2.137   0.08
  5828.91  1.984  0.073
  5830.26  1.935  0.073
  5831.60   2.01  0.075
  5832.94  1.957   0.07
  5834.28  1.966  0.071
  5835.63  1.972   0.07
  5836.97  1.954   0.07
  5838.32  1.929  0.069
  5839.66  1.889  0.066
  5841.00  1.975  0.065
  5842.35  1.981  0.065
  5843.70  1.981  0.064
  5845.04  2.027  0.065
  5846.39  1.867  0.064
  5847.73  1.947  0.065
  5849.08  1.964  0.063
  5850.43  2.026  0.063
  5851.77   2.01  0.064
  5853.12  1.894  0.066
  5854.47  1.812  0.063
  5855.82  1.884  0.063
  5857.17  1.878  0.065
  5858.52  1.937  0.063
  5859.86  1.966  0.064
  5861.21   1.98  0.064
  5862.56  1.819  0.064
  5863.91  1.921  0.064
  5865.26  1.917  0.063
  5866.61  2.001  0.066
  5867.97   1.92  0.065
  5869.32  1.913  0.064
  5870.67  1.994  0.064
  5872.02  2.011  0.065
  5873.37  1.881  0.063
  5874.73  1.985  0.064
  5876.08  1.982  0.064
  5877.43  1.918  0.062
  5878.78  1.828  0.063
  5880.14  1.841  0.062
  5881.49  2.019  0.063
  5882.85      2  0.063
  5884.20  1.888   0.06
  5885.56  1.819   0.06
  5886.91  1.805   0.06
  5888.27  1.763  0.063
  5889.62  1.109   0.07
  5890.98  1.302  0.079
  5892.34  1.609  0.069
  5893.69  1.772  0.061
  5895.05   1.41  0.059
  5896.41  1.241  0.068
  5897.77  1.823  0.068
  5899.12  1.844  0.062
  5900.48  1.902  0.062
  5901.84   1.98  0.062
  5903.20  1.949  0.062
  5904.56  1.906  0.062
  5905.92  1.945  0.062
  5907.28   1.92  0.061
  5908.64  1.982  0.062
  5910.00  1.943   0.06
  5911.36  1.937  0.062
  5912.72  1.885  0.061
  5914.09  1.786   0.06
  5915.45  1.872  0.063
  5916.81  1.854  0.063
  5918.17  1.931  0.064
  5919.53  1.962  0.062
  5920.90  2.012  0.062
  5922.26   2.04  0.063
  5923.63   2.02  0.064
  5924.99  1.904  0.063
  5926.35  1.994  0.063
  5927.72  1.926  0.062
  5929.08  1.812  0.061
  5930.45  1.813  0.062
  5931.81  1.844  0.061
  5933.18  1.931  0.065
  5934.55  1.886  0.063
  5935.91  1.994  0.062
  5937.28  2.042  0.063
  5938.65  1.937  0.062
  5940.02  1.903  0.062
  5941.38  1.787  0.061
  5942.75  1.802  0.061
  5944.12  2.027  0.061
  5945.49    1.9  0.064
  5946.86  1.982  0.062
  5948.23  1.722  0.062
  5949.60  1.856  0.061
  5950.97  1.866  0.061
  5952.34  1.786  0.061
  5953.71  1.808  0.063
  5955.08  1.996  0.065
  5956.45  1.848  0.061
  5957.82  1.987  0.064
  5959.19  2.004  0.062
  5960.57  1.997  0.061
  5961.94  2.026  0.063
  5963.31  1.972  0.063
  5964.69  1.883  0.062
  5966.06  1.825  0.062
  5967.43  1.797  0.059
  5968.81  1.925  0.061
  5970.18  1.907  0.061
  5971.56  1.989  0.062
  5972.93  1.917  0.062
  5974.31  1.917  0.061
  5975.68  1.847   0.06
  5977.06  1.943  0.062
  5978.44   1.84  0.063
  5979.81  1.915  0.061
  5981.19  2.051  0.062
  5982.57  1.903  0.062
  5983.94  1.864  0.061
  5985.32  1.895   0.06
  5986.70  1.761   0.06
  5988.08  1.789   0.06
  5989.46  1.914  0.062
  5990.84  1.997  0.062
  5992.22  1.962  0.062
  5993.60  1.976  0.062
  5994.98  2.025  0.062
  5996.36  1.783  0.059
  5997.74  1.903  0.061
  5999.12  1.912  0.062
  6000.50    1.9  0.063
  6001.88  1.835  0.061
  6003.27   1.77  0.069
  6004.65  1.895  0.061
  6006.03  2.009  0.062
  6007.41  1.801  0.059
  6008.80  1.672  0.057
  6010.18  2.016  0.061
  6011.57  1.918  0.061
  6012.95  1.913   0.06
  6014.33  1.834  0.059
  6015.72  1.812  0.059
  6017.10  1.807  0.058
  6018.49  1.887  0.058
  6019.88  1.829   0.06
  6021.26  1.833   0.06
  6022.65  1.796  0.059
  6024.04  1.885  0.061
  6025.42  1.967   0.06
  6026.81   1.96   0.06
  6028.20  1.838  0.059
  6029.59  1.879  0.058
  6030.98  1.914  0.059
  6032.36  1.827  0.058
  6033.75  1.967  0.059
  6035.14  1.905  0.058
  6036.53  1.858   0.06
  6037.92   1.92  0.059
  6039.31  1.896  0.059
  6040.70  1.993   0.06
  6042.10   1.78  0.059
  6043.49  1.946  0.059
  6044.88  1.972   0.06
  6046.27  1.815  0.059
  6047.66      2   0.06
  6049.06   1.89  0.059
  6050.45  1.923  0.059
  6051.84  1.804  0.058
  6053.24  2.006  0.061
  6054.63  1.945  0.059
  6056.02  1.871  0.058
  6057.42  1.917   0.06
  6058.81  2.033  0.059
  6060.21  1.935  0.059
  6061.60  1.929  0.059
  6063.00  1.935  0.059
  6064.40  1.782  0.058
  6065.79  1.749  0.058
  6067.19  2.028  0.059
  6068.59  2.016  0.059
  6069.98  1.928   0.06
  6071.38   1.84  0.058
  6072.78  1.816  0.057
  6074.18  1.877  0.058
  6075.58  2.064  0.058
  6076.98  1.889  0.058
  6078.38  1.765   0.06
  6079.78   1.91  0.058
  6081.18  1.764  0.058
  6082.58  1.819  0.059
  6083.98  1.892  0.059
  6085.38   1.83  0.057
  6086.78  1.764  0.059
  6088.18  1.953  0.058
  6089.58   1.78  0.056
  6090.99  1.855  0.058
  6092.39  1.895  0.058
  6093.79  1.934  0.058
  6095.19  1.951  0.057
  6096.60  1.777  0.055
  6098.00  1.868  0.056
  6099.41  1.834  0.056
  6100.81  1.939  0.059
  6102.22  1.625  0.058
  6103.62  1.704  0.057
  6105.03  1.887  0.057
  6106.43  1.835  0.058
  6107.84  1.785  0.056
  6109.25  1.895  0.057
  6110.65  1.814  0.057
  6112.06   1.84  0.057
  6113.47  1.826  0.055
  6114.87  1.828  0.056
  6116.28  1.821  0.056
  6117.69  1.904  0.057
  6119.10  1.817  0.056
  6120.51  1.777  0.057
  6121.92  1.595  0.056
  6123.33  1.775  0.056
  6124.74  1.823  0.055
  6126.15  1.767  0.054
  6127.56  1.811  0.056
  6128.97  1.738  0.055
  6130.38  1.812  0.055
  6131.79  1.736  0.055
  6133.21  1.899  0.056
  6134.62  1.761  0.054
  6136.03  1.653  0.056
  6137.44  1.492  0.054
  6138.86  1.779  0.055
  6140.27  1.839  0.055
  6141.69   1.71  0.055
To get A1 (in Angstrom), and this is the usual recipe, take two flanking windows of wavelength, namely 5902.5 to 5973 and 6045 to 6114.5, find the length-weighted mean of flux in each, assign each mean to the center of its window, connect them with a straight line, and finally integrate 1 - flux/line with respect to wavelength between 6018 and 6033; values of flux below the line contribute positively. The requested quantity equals 0.1 Angstrom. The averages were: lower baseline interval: 1.91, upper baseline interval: 1.87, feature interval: 1.87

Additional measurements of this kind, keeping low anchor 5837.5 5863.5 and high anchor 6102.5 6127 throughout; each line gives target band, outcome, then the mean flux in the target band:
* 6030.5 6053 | -0.78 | 1.9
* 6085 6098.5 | -0.35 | 1.86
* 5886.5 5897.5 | 2.35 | 1.51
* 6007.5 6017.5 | 0.01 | 1.85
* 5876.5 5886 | 0.07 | 1.91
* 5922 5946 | -0.31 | 1.92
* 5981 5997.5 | -0.35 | 1.91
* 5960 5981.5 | -0.51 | 1.92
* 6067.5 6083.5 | -0.54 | 1.88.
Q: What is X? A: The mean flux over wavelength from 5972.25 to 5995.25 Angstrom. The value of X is 1.91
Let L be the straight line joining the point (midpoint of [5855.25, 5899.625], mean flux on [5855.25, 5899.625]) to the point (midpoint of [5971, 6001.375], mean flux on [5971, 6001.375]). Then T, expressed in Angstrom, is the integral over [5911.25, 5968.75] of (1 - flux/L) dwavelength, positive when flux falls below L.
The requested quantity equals -1.2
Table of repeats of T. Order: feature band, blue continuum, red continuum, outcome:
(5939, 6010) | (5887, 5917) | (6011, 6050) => -2.5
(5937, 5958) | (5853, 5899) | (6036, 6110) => -0.5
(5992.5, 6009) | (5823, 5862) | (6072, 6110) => 0.1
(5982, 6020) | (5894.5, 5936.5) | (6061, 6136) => -0.4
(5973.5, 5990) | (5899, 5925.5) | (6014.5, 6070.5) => 0.2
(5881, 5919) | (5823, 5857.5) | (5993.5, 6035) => 2.8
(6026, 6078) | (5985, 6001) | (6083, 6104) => -1.2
